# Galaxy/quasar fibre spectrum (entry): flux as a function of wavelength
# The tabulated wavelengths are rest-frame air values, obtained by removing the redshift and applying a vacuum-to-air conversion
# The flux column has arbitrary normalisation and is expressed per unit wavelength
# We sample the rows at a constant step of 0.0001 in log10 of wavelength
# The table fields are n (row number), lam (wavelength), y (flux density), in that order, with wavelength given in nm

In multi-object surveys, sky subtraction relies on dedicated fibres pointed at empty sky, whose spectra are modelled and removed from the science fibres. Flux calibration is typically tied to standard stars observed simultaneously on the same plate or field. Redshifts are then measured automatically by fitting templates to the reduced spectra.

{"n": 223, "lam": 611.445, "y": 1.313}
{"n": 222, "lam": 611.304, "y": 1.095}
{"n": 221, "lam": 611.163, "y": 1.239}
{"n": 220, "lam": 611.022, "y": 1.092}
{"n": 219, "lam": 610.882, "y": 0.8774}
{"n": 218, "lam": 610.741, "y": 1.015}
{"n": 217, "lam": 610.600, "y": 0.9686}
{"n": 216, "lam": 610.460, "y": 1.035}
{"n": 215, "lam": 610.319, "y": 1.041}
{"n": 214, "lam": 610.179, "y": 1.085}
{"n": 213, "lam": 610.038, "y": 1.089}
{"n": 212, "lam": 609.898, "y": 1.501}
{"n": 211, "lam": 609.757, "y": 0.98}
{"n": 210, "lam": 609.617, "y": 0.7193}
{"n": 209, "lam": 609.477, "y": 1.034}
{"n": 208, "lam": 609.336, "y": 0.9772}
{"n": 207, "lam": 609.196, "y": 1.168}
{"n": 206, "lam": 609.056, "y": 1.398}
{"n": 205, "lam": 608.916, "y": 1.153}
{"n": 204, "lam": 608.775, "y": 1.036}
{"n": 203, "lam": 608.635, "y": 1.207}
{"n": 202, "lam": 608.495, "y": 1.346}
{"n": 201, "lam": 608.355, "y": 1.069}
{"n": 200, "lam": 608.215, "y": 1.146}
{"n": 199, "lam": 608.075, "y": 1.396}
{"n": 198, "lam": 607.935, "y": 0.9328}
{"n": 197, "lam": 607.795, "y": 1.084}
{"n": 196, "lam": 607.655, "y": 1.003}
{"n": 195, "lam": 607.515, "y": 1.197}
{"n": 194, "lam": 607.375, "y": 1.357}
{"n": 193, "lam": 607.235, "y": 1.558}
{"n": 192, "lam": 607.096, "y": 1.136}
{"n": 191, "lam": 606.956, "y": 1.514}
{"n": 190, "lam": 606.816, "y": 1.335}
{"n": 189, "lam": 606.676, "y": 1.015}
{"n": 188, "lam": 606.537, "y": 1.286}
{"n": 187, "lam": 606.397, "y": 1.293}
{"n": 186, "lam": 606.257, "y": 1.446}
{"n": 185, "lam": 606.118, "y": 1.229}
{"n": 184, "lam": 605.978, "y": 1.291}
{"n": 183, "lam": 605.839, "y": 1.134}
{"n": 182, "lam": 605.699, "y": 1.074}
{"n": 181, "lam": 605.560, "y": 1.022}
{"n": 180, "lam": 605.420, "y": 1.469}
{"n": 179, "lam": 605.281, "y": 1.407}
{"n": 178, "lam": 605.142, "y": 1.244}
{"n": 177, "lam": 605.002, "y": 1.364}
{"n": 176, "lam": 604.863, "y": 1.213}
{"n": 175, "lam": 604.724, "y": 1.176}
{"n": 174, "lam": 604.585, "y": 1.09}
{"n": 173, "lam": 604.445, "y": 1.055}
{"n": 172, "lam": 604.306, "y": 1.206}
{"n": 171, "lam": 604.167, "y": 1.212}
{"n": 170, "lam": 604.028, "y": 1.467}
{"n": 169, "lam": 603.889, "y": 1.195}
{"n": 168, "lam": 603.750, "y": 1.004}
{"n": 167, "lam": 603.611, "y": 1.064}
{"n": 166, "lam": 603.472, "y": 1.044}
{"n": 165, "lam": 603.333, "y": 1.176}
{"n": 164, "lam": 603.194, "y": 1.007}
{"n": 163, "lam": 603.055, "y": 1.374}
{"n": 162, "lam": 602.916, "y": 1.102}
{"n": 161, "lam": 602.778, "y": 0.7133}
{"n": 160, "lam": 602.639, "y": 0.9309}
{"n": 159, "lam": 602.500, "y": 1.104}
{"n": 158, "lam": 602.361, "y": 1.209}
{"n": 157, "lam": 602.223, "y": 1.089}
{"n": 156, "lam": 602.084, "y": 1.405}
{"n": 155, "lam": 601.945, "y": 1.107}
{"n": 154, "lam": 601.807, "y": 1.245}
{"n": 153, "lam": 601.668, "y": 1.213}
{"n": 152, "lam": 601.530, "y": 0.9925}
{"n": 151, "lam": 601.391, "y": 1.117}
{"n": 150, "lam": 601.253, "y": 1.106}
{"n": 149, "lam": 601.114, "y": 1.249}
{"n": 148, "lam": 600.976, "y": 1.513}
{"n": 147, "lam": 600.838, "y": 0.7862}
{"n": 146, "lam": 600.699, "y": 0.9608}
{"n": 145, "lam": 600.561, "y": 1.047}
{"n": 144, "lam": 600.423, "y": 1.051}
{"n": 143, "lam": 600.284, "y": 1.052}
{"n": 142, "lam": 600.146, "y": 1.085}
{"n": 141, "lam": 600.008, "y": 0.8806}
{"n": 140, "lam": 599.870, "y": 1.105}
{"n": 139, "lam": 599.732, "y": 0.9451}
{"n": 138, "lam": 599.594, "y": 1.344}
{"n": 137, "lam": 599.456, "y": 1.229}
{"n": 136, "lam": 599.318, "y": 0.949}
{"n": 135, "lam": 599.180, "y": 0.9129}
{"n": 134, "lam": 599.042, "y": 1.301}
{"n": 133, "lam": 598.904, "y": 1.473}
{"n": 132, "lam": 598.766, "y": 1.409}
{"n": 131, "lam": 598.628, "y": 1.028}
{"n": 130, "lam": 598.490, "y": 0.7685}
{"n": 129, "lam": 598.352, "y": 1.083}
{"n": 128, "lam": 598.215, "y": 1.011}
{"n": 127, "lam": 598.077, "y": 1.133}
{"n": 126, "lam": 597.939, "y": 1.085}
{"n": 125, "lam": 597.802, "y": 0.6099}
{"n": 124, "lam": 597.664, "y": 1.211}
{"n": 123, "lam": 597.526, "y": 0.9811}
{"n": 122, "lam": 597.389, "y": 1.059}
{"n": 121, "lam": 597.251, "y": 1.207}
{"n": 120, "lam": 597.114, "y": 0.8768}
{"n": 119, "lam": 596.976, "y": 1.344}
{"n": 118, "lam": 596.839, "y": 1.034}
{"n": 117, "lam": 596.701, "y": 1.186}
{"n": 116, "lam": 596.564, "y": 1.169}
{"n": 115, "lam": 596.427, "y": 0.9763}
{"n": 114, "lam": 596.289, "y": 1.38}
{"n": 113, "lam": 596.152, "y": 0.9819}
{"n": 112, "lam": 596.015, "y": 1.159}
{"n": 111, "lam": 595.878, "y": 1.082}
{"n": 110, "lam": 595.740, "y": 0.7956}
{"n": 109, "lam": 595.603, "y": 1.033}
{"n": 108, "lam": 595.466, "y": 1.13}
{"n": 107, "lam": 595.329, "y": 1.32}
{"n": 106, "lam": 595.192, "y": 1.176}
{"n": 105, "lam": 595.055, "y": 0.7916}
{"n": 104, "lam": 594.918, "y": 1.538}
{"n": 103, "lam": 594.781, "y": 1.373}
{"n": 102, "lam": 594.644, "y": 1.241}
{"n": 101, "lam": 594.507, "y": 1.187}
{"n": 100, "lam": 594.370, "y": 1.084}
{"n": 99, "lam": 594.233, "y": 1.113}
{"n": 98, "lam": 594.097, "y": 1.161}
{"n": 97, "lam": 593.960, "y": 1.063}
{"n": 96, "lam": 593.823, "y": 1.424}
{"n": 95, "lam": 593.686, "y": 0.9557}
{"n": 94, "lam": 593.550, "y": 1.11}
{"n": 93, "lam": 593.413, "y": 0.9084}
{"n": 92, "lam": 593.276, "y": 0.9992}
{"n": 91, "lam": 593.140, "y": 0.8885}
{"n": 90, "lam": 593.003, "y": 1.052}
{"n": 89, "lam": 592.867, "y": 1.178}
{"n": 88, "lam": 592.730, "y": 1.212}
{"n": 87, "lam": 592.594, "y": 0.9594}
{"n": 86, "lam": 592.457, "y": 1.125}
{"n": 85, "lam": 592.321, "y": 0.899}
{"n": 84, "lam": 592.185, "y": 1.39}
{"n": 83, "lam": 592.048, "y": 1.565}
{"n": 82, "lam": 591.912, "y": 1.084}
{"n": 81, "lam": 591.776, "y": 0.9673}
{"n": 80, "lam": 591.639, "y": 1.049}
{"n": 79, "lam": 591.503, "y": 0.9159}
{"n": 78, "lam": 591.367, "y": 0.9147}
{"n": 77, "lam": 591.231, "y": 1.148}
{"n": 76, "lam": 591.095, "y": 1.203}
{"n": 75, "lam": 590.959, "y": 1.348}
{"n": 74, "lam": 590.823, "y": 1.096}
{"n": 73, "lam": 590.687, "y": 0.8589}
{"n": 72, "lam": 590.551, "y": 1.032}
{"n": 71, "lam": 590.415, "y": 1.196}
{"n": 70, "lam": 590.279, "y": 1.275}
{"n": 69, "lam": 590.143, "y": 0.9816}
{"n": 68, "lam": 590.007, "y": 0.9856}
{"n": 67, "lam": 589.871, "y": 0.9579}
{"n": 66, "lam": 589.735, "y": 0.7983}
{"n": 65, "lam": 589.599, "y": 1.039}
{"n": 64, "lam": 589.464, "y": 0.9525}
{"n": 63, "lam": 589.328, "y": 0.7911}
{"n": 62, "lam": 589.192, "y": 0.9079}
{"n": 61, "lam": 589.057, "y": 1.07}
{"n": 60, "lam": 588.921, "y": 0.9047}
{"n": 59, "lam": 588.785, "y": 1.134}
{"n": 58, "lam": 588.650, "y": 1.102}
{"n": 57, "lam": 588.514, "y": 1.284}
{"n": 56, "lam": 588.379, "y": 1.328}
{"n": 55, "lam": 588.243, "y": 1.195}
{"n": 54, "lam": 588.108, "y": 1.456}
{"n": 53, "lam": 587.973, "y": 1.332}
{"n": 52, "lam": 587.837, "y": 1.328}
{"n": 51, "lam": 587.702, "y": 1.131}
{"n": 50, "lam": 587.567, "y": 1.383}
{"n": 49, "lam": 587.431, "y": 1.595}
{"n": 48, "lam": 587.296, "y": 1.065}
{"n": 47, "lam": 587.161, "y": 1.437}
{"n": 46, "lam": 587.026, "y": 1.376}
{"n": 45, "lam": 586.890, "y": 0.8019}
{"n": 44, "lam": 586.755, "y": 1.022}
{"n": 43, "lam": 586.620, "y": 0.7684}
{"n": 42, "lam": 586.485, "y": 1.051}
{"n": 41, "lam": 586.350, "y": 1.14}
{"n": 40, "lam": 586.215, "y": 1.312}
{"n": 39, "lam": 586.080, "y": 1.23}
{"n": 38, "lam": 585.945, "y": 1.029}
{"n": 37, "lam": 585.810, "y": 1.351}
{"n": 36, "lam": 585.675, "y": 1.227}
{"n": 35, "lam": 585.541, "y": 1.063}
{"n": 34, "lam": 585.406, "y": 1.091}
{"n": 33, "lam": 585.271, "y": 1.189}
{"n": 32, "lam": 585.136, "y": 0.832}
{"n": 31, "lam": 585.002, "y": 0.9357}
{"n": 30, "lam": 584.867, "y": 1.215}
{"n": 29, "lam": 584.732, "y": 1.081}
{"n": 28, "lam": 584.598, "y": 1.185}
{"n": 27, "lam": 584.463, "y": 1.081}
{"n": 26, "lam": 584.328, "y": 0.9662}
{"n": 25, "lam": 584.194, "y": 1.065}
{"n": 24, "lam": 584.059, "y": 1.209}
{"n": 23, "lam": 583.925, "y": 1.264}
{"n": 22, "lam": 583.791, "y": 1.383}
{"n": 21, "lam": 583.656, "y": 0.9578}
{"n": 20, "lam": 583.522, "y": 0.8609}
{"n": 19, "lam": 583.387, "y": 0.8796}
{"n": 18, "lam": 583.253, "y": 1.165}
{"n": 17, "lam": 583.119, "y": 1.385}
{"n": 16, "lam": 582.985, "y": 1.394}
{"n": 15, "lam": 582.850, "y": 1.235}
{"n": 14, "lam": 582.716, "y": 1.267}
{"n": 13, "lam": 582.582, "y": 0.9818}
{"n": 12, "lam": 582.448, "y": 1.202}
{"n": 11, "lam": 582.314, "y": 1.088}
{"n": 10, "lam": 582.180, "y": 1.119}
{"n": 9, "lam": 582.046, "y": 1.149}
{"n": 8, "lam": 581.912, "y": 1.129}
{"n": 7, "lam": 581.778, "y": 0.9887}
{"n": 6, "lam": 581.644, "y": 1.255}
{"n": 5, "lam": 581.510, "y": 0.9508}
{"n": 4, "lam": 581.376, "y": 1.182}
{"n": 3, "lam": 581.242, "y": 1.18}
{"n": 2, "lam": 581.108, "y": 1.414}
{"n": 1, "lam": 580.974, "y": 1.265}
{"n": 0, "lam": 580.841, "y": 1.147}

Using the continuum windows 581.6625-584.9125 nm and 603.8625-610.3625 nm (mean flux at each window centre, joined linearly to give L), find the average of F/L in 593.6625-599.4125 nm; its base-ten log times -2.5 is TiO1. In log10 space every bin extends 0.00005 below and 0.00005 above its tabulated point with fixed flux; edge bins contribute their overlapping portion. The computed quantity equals 0.05 mag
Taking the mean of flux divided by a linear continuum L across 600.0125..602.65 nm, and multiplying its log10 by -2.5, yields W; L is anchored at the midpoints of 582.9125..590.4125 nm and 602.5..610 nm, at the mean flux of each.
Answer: 0.05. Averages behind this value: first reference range 1.13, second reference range 1.18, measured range 1.12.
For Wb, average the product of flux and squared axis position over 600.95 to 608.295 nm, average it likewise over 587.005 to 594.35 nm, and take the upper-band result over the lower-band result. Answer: 1.12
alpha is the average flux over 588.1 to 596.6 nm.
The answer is 1.1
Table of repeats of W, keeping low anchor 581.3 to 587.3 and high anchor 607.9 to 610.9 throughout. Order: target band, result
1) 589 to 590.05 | 0.20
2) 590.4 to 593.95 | 0.02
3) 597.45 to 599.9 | 0.03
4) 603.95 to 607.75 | -0.13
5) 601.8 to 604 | 0.00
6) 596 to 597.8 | 0.01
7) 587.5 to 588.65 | -0.15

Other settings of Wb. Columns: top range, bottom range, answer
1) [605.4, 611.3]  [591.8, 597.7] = 1.08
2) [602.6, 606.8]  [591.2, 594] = 1.13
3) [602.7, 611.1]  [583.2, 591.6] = 1.12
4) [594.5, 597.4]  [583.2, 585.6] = 1.10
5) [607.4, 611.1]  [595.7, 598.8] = 1.07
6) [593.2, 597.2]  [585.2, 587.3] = 1.02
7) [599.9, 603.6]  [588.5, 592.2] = 1.07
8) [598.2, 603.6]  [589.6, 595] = 1.03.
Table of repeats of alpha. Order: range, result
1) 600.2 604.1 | 1.12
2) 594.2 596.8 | 1.14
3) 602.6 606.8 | 1.18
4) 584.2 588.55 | 1.17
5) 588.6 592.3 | 1.06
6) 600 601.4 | 1.08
